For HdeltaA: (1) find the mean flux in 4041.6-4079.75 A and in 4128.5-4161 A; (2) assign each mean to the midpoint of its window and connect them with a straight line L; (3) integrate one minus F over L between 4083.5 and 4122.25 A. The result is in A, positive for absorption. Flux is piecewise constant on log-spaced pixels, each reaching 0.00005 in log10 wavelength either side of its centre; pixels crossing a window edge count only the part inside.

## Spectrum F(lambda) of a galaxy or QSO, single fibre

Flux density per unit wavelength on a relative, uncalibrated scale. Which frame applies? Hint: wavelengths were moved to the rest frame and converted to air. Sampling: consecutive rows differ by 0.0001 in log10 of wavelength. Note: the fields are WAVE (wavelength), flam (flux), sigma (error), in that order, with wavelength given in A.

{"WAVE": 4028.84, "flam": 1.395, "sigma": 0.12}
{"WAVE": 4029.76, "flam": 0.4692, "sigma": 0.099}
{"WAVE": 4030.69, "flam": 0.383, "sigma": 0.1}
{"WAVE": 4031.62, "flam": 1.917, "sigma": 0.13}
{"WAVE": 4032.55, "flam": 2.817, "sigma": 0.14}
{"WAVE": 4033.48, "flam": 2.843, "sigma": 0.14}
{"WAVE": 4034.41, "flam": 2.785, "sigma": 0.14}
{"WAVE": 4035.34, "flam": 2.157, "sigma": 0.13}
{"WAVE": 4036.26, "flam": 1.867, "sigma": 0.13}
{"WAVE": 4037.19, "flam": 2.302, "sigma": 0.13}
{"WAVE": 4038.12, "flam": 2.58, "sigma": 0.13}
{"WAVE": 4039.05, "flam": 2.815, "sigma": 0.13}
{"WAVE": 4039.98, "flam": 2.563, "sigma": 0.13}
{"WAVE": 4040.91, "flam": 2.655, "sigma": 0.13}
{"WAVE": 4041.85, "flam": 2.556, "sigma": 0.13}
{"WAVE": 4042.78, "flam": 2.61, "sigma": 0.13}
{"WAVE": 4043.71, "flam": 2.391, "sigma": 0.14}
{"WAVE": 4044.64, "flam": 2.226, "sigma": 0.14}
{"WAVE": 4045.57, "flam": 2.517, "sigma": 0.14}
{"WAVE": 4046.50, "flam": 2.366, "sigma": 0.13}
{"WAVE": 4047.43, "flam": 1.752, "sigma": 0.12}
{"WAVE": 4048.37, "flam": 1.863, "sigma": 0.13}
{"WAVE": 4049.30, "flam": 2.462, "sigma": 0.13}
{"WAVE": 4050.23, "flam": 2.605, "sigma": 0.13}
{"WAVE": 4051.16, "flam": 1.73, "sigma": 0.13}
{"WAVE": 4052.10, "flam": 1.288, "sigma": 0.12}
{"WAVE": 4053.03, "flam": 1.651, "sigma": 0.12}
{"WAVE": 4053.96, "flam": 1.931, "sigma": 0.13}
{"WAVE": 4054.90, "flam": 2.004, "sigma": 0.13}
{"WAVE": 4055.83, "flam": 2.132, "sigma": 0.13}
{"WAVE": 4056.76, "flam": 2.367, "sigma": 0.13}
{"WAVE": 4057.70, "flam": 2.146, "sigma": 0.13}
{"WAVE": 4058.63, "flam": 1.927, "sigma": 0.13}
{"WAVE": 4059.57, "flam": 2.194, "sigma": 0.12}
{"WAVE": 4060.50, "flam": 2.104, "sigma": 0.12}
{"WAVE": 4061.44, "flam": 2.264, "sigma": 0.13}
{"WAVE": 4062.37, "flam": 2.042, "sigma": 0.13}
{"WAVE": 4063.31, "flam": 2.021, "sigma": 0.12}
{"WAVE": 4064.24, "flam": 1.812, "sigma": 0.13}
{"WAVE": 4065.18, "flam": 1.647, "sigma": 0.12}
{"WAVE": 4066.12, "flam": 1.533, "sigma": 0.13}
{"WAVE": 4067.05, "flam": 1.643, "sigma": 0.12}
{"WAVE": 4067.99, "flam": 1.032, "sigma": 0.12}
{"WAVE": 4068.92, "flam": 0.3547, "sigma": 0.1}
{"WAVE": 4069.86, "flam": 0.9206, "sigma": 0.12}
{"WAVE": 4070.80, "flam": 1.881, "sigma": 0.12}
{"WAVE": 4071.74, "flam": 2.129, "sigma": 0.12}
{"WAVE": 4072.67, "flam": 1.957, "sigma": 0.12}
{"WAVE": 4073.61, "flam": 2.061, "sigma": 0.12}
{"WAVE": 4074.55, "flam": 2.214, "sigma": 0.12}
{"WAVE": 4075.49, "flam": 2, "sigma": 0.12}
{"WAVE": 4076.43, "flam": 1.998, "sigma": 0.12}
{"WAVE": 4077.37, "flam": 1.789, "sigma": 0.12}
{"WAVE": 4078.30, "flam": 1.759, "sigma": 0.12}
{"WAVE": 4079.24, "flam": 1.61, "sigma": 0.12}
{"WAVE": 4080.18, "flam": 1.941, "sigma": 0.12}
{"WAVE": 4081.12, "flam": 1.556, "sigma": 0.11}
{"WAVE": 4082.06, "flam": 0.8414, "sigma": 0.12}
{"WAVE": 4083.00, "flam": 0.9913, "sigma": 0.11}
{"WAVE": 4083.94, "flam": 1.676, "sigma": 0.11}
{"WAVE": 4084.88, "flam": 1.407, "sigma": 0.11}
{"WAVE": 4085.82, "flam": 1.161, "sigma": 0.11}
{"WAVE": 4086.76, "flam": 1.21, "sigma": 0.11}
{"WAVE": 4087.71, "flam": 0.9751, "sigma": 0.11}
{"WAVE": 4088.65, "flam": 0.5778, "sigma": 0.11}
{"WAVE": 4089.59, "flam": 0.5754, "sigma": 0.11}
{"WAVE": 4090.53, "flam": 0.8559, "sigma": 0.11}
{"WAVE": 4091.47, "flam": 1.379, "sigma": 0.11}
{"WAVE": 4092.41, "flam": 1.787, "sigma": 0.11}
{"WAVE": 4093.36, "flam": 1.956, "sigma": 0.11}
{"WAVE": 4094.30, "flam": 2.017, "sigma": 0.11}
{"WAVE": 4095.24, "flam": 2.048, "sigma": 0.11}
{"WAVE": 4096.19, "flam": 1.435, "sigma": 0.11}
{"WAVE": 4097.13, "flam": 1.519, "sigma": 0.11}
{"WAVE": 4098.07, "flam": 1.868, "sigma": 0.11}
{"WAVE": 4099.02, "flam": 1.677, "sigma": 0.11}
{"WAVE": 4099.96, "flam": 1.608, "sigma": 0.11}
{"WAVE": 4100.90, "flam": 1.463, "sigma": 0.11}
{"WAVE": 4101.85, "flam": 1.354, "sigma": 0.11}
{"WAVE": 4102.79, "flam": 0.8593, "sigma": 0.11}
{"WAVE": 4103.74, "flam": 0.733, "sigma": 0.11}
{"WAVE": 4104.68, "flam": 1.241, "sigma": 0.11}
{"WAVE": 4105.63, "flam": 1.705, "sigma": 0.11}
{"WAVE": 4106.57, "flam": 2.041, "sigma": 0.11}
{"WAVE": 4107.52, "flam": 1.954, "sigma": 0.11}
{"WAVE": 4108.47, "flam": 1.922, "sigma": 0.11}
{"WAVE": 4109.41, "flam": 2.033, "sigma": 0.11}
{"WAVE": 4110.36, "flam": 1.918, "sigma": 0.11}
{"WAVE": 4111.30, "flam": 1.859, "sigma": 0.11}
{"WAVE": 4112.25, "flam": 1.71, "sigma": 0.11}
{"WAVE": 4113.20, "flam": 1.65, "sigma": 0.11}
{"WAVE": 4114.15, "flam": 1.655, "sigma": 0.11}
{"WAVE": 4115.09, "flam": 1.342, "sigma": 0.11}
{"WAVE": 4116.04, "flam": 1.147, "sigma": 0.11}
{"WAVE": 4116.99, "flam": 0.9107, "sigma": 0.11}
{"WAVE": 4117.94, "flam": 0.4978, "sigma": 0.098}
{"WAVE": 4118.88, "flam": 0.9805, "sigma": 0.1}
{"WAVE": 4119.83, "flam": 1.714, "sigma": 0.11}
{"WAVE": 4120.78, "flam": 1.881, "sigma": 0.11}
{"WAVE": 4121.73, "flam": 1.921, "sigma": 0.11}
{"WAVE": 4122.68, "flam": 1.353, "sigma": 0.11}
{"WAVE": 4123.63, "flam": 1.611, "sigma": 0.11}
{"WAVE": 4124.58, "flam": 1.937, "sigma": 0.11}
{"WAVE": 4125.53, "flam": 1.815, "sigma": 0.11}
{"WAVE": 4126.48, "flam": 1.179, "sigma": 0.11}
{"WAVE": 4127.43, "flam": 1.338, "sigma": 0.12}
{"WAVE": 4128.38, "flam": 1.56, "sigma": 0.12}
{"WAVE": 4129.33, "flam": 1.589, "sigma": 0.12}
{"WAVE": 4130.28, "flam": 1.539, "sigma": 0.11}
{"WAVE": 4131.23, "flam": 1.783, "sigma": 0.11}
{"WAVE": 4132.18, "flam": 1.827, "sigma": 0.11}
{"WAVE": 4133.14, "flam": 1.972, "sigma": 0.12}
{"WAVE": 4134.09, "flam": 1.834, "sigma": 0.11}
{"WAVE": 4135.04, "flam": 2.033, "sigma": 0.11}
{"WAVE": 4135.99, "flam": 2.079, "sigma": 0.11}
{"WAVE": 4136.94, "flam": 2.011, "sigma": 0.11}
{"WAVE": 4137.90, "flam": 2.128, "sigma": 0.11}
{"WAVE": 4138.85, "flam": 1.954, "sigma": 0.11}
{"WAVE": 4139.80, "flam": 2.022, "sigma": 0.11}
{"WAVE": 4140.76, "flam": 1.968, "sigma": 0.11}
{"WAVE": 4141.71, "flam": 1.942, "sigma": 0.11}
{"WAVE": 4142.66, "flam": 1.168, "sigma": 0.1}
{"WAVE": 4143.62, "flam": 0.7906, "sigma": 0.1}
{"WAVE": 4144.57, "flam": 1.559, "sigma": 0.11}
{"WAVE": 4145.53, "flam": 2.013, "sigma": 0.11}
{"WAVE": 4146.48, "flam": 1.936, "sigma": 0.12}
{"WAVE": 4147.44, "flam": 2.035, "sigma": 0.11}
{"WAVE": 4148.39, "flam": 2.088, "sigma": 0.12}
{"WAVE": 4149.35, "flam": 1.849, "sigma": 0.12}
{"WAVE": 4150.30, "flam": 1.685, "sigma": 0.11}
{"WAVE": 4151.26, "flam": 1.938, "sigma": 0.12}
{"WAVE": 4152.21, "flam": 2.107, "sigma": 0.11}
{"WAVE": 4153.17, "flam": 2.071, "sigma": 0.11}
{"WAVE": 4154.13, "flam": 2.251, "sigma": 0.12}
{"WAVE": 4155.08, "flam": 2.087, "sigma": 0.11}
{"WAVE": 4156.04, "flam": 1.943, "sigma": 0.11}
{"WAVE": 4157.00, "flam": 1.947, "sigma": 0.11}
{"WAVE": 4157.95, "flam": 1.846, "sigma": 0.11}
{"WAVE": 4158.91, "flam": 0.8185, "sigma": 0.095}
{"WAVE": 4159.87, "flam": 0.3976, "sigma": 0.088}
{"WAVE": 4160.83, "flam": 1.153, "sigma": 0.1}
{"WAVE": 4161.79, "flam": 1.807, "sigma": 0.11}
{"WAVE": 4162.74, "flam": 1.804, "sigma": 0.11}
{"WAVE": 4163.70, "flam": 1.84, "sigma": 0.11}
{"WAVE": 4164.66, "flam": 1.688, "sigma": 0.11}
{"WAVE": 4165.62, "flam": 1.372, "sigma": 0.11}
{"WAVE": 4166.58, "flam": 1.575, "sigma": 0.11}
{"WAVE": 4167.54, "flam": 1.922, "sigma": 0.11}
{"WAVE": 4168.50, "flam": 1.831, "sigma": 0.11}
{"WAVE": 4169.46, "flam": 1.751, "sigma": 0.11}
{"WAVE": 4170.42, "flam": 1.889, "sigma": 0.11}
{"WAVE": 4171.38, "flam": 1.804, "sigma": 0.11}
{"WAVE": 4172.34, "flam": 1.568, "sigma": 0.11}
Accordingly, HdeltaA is 8.1 A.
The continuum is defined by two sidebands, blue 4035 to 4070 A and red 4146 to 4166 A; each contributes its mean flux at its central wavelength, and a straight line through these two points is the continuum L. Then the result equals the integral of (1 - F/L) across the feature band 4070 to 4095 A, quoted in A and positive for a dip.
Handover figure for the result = 5.2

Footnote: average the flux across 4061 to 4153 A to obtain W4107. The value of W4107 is 1.62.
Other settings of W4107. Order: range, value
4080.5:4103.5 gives 1.36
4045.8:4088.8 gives 1.74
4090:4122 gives 1.54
